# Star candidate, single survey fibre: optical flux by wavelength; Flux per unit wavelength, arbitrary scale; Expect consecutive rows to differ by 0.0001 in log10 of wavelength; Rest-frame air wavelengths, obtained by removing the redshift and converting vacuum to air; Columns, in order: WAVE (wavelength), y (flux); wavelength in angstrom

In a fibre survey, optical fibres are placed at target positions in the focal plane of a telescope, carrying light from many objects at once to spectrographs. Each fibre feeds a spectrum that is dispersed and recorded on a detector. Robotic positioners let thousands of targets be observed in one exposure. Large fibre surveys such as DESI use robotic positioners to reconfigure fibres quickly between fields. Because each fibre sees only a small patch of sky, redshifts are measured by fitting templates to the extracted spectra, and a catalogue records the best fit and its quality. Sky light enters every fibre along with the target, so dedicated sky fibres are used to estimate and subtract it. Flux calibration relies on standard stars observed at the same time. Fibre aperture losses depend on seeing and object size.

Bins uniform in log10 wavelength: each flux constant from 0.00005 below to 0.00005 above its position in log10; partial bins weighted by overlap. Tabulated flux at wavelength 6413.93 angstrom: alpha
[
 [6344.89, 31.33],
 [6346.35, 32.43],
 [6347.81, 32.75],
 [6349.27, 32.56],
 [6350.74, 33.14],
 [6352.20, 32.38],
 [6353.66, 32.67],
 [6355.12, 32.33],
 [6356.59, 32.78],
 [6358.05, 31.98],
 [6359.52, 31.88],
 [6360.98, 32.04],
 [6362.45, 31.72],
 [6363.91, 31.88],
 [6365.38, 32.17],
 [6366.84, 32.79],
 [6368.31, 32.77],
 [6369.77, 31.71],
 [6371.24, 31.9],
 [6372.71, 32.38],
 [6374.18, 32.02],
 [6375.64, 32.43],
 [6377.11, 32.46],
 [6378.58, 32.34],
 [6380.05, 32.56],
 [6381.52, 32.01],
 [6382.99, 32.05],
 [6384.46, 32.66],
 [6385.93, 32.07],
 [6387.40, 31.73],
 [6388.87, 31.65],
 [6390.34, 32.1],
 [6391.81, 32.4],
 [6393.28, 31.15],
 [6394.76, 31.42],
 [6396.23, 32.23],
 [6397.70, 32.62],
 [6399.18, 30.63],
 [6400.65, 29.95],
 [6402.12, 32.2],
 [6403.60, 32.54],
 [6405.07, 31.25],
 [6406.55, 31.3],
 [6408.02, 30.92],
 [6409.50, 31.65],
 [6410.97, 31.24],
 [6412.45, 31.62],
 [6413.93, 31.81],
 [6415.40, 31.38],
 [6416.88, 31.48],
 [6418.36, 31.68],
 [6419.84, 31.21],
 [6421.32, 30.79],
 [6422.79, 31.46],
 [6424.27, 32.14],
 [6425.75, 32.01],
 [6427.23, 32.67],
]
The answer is 31.81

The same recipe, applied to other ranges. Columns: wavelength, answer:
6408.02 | 30.92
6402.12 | 32.2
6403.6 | 32.54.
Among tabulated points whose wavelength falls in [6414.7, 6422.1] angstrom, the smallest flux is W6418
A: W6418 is 30.79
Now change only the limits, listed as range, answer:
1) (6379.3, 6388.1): 31.73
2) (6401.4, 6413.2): 30.92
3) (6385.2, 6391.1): 31.65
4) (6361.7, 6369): 31.72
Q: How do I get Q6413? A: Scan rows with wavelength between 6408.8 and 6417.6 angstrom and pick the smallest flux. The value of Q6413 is 31.24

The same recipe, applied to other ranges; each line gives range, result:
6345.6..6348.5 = 32.43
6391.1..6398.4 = 31.15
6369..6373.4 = 31.71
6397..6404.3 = 29.95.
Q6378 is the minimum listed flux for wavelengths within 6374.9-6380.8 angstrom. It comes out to 32.34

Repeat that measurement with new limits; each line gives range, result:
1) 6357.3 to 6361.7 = 31.88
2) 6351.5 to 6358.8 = 31.98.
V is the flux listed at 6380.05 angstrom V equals 32.56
